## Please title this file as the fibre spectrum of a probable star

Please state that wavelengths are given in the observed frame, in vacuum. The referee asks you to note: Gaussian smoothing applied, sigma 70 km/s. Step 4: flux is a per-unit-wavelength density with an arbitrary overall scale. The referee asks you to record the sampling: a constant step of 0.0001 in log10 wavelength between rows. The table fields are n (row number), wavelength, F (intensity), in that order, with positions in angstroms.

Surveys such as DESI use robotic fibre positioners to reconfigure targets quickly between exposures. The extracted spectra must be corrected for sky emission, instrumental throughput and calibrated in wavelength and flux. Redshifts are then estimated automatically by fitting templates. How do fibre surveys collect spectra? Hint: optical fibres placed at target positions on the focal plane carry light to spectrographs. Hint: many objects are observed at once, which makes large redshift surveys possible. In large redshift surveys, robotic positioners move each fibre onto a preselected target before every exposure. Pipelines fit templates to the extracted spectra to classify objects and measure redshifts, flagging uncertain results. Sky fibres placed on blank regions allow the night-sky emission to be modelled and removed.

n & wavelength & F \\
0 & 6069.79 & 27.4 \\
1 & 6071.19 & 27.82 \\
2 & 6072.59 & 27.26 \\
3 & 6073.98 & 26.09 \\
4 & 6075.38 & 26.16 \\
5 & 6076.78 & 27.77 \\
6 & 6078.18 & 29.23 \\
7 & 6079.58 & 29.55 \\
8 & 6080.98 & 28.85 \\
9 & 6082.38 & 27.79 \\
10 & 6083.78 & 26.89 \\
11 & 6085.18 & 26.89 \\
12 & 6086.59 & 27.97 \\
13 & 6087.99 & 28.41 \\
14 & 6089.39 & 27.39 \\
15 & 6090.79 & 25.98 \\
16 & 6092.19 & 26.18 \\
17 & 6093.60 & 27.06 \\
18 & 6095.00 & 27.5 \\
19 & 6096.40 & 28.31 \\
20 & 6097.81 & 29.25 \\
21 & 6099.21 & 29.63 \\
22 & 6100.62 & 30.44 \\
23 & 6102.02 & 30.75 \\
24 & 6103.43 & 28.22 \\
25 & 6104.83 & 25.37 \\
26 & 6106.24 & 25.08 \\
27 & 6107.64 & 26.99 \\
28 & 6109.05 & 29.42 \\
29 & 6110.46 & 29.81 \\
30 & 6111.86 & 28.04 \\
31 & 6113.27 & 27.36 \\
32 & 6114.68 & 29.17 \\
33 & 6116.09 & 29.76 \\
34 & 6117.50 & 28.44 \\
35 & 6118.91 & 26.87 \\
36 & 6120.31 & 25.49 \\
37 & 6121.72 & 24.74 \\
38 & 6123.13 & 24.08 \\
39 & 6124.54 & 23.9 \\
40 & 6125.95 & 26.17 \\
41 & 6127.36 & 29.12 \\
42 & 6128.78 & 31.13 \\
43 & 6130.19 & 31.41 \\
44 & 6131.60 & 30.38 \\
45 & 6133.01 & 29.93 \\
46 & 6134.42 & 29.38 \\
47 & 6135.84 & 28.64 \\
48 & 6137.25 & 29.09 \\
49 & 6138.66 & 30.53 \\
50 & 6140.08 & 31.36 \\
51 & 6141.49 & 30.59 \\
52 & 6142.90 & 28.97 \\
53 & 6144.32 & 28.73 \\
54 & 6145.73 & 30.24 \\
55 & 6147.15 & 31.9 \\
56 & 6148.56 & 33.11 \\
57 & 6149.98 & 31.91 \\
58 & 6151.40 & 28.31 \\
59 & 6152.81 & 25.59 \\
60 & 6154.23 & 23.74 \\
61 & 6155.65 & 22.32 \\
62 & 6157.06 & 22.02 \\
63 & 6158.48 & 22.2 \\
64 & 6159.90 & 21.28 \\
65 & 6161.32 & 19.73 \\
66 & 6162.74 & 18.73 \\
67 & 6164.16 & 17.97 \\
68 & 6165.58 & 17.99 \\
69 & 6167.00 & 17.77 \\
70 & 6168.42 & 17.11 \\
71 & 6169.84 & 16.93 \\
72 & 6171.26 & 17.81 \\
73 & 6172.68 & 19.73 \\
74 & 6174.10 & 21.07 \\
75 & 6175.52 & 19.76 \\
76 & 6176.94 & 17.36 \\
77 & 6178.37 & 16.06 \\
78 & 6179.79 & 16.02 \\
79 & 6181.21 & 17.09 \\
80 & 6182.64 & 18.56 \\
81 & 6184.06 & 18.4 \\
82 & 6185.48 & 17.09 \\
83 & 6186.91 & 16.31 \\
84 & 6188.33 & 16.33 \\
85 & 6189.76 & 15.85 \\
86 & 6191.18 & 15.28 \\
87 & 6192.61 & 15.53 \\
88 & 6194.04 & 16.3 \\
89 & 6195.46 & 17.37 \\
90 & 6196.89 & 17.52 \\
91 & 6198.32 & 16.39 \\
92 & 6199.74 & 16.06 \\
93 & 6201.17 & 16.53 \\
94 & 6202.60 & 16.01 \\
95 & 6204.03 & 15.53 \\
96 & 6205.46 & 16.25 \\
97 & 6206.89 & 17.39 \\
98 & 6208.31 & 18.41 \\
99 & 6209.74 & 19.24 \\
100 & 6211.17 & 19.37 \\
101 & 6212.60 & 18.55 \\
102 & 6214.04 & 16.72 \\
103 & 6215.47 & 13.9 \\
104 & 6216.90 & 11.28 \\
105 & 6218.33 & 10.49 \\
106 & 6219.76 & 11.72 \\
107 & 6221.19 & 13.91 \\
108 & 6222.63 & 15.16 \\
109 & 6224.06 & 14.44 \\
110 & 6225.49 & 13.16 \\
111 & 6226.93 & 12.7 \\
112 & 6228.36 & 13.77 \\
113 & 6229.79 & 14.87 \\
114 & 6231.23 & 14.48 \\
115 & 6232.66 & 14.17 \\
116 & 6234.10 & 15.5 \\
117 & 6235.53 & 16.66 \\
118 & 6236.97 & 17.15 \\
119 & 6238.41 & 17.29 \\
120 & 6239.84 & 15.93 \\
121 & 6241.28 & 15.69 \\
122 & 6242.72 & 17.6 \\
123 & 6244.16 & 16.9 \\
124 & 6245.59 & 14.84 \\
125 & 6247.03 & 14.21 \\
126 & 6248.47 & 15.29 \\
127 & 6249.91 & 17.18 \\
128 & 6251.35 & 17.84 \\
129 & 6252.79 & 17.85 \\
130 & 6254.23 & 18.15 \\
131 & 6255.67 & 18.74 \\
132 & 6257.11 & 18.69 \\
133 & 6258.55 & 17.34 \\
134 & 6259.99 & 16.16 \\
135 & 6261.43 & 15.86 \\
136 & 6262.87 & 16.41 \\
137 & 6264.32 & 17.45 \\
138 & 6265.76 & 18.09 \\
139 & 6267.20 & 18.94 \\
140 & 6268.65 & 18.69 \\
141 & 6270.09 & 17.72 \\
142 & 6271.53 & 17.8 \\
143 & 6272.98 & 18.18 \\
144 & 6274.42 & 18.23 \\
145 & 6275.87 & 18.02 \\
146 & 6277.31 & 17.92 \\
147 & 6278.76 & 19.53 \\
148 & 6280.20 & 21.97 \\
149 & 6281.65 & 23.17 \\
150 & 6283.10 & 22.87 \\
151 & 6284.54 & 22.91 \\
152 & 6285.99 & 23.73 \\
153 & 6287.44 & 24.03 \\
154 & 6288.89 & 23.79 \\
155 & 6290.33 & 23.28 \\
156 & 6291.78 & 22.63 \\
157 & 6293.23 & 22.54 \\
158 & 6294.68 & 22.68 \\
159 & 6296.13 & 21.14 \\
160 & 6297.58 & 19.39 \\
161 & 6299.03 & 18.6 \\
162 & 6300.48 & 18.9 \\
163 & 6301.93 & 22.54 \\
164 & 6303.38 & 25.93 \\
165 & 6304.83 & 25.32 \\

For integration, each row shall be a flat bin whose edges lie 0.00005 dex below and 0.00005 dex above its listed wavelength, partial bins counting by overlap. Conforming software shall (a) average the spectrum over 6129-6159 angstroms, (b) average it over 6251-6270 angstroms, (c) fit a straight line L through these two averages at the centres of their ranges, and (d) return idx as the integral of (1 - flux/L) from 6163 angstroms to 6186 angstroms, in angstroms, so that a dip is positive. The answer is 7.0 angstroms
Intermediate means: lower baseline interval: 28.7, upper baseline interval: 17.7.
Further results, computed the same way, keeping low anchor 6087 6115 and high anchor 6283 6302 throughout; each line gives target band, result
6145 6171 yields 3.1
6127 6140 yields -1.5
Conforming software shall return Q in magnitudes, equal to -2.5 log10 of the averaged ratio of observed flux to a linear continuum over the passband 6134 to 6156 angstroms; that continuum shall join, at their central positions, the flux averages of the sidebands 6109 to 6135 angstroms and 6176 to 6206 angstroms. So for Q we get -0.198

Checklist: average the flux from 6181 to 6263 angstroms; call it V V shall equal 16.1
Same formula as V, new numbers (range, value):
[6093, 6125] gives 27.7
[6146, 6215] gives 19.3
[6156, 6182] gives 18.7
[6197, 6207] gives 16.3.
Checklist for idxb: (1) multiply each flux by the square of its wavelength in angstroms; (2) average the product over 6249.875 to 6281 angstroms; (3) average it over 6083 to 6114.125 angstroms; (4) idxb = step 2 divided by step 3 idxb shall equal 0.68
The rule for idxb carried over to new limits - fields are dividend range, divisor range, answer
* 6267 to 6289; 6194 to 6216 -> 1.23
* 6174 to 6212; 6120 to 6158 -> 0.62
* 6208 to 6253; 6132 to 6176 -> 0.64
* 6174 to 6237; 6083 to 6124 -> 0.60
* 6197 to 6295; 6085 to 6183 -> 0.71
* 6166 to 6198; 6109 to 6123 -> 0.64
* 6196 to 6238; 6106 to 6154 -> 0.55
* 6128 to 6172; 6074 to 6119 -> 0.93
